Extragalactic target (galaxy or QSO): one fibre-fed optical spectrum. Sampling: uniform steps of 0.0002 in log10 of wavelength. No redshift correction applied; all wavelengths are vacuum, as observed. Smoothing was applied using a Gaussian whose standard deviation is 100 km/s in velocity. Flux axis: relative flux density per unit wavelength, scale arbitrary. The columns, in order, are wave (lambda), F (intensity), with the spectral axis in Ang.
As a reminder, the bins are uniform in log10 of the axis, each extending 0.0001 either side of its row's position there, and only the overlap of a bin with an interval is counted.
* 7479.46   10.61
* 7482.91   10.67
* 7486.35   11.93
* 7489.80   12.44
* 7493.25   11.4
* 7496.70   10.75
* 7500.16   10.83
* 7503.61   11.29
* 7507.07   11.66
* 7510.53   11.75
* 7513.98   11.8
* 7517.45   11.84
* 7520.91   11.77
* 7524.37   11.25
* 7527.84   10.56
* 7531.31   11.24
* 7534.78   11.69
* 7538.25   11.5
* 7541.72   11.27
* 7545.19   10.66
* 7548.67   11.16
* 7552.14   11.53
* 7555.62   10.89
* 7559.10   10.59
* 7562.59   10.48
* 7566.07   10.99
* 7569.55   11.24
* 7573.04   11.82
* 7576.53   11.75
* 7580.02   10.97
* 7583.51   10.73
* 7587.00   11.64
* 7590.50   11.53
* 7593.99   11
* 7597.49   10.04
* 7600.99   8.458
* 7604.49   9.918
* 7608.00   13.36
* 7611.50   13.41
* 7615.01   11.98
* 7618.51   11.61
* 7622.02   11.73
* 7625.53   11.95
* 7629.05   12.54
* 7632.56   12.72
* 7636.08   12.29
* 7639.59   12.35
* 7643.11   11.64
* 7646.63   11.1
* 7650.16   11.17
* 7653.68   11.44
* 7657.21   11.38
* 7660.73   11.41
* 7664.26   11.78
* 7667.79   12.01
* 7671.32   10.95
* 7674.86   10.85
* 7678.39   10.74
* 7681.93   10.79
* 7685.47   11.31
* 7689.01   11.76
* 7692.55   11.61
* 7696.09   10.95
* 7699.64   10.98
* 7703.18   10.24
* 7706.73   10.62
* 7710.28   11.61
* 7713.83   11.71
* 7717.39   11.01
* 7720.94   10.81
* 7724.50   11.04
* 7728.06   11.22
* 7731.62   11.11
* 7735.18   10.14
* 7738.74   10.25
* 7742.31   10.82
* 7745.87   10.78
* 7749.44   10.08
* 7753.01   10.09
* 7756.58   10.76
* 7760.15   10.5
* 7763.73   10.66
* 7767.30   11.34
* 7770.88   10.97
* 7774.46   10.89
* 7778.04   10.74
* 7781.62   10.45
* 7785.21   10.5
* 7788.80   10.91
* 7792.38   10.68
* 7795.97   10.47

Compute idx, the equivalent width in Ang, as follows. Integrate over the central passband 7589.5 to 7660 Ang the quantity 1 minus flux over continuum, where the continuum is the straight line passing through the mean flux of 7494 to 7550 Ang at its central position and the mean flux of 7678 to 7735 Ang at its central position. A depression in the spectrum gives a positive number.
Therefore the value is -2.5 Ang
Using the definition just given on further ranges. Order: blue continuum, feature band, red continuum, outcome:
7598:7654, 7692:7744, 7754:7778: 0.9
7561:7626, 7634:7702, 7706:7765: -2.3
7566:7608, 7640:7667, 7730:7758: -1.8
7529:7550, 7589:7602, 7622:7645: 1.6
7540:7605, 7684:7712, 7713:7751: -0.8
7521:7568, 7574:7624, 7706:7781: -1.3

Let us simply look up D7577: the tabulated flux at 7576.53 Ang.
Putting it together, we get 11.75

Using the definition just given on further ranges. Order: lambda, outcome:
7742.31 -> 10.82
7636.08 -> 12.29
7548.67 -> 11.16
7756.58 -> 10.76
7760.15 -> 10.5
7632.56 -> 12.72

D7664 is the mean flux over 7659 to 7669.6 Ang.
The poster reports 11.7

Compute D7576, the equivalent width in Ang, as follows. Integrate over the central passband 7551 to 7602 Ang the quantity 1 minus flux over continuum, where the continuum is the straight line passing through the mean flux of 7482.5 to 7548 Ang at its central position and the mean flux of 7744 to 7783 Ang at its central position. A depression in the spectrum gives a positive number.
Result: 1.3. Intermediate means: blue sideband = 11.4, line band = 10.9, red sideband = 10.7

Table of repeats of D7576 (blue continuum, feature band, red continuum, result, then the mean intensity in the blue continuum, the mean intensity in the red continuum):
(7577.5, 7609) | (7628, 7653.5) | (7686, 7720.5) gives -2.2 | 10.8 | 11.2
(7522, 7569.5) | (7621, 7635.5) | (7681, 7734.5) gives -1.5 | 11.1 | 11.1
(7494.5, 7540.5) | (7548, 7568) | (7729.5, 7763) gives 0.5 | 11.4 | 10.5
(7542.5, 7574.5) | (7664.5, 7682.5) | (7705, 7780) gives -0.4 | 11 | 10.8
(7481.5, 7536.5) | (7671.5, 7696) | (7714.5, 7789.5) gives -0.5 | 11.4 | 10.7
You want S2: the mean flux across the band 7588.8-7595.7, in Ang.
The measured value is 11.3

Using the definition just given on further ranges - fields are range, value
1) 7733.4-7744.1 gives 10.4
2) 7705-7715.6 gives 11.3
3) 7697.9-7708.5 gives 10.6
